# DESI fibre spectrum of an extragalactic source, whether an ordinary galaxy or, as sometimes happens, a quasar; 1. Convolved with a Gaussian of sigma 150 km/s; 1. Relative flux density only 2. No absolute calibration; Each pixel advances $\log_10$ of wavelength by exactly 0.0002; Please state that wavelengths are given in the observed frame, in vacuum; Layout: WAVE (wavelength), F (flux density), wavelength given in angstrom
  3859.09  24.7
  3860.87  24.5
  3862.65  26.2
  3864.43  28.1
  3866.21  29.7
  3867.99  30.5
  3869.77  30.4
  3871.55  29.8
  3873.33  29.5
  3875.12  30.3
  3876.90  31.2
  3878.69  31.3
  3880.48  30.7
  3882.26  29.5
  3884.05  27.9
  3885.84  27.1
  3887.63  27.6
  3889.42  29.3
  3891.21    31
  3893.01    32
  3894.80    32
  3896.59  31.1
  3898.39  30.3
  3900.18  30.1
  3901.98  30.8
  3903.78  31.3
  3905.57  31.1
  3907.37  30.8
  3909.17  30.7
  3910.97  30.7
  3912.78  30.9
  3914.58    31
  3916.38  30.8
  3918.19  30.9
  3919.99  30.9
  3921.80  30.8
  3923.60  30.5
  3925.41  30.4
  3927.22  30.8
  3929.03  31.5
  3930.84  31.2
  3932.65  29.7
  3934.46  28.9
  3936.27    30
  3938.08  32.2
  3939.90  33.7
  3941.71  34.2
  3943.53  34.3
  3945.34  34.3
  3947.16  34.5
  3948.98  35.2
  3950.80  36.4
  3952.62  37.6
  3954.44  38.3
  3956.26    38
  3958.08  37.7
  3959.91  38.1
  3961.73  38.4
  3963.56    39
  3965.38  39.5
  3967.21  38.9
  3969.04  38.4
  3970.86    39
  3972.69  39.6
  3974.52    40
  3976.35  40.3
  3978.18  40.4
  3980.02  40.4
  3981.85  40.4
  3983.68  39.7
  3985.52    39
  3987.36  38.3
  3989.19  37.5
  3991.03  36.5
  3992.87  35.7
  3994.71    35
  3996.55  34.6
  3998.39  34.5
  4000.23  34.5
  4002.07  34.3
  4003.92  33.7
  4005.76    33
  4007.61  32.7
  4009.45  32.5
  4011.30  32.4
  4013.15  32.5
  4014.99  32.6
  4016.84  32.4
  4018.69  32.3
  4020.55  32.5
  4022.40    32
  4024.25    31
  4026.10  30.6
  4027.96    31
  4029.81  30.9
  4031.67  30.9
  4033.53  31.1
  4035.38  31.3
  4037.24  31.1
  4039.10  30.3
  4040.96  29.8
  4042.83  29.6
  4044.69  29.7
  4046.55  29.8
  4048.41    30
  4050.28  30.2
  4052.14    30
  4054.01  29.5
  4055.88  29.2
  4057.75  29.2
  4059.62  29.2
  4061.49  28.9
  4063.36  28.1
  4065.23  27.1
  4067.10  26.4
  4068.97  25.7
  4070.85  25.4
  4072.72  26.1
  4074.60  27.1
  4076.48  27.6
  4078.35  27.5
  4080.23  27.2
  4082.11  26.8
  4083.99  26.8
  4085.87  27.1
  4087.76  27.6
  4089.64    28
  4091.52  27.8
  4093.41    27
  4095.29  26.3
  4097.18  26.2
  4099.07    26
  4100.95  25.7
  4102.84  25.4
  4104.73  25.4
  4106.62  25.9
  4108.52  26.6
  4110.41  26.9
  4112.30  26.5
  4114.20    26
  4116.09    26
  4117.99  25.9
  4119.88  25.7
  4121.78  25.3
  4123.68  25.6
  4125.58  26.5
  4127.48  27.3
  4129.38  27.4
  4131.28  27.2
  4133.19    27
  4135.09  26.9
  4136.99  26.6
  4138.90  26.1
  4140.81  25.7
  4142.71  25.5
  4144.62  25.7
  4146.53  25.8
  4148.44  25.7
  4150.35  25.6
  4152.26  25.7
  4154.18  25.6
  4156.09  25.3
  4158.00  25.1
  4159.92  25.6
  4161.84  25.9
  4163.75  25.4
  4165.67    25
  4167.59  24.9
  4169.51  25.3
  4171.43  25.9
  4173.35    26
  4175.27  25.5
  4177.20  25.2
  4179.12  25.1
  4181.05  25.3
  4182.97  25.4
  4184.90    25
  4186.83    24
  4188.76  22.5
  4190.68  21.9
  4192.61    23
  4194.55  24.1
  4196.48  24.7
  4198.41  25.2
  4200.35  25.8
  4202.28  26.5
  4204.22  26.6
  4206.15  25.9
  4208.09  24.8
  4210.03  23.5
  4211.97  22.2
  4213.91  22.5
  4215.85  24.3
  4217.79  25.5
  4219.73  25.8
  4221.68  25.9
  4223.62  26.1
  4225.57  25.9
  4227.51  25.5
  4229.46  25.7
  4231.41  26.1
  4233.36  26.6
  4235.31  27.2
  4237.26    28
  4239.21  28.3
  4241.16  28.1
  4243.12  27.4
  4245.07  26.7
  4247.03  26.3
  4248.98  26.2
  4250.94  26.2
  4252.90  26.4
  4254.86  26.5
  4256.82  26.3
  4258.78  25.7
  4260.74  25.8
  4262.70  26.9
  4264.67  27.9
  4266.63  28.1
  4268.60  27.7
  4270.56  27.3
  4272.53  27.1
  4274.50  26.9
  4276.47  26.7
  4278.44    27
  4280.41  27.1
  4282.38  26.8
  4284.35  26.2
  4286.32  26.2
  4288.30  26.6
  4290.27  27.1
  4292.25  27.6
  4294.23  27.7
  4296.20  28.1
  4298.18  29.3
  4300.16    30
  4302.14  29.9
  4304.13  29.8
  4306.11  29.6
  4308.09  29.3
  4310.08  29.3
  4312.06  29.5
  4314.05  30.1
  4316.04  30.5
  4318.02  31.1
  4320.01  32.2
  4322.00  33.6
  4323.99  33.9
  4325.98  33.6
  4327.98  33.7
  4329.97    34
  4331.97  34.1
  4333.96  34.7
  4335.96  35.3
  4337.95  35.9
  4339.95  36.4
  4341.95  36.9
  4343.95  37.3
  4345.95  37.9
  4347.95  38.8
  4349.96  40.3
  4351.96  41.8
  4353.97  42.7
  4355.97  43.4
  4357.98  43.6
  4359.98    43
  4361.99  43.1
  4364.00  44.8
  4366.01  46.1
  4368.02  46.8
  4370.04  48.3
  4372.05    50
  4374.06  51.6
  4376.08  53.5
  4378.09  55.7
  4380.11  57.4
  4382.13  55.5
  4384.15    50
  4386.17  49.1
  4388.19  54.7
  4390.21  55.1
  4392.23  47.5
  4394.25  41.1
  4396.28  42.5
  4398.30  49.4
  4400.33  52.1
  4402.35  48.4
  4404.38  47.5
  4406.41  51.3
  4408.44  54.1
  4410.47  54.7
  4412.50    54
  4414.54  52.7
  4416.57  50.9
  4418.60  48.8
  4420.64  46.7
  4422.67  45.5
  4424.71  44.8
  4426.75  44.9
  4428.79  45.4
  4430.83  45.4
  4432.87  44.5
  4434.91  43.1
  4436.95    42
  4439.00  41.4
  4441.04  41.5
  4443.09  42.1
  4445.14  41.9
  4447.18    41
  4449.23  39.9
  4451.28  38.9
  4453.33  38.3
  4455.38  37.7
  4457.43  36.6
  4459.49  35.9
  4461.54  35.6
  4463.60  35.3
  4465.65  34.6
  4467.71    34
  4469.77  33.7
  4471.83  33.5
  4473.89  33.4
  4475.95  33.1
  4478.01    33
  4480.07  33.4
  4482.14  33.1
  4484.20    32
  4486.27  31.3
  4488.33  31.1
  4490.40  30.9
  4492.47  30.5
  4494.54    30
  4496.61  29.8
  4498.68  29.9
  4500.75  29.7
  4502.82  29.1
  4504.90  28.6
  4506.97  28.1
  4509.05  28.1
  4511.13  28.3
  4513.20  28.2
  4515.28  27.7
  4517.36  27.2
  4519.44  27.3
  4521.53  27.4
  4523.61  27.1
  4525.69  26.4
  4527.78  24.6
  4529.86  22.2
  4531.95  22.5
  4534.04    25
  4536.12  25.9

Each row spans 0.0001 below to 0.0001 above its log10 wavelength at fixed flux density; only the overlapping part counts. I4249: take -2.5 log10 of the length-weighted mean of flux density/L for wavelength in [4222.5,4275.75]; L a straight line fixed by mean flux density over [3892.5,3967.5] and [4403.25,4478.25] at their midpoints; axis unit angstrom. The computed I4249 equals 0.402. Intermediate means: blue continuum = 33.1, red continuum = 42.2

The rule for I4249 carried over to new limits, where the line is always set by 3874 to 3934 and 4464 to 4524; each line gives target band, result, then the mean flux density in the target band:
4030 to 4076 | 0.055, 29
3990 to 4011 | -0.126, 34.2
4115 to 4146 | 0.162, 26.3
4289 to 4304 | 0.073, 28.6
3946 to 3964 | -0.217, 37.2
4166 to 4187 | 0.205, 25.3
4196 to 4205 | 0.183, 25.8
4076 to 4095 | 0.120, 27.3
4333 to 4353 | -0.224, 37.5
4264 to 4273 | 0.108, 27.6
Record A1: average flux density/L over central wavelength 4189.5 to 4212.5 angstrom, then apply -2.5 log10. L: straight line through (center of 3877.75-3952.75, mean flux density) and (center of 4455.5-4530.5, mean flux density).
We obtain 0.25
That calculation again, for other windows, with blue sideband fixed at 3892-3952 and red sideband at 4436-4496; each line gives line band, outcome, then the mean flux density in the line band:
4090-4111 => 0.24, 26.3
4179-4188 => 0.33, 24.9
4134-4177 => 0.28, 25.7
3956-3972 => -0.20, 38.6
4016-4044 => 0.05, 31.1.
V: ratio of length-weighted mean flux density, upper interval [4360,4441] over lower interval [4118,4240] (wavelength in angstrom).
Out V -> 1.90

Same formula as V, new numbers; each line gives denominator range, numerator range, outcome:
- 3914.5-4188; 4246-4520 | 1.22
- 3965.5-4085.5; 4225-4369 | 0.97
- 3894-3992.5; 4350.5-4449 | 1.37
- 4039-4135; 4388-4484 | 1.56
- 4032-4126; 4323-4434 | 1.64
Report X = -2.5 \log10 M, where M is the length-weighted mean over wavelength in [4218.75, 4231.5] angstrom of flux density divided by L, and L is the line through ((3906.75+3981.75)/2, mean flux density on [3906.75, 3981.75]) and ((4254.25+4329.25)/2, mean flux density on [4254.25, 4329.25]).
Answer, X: 0.16 mag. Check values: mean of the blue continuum 34.7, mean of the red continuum 28.7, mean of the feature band 25.8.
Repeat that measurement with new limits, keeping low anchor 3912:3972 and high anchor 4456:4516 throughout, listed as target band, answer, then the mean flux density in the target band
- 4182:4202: 0.34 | 24.2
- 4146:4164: 0.28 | 25.6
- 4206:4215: 0.36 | 23.6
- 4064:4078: 0.25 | 26.6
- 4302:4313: 0.10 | 29.5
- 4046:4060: 0.14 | 29.6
